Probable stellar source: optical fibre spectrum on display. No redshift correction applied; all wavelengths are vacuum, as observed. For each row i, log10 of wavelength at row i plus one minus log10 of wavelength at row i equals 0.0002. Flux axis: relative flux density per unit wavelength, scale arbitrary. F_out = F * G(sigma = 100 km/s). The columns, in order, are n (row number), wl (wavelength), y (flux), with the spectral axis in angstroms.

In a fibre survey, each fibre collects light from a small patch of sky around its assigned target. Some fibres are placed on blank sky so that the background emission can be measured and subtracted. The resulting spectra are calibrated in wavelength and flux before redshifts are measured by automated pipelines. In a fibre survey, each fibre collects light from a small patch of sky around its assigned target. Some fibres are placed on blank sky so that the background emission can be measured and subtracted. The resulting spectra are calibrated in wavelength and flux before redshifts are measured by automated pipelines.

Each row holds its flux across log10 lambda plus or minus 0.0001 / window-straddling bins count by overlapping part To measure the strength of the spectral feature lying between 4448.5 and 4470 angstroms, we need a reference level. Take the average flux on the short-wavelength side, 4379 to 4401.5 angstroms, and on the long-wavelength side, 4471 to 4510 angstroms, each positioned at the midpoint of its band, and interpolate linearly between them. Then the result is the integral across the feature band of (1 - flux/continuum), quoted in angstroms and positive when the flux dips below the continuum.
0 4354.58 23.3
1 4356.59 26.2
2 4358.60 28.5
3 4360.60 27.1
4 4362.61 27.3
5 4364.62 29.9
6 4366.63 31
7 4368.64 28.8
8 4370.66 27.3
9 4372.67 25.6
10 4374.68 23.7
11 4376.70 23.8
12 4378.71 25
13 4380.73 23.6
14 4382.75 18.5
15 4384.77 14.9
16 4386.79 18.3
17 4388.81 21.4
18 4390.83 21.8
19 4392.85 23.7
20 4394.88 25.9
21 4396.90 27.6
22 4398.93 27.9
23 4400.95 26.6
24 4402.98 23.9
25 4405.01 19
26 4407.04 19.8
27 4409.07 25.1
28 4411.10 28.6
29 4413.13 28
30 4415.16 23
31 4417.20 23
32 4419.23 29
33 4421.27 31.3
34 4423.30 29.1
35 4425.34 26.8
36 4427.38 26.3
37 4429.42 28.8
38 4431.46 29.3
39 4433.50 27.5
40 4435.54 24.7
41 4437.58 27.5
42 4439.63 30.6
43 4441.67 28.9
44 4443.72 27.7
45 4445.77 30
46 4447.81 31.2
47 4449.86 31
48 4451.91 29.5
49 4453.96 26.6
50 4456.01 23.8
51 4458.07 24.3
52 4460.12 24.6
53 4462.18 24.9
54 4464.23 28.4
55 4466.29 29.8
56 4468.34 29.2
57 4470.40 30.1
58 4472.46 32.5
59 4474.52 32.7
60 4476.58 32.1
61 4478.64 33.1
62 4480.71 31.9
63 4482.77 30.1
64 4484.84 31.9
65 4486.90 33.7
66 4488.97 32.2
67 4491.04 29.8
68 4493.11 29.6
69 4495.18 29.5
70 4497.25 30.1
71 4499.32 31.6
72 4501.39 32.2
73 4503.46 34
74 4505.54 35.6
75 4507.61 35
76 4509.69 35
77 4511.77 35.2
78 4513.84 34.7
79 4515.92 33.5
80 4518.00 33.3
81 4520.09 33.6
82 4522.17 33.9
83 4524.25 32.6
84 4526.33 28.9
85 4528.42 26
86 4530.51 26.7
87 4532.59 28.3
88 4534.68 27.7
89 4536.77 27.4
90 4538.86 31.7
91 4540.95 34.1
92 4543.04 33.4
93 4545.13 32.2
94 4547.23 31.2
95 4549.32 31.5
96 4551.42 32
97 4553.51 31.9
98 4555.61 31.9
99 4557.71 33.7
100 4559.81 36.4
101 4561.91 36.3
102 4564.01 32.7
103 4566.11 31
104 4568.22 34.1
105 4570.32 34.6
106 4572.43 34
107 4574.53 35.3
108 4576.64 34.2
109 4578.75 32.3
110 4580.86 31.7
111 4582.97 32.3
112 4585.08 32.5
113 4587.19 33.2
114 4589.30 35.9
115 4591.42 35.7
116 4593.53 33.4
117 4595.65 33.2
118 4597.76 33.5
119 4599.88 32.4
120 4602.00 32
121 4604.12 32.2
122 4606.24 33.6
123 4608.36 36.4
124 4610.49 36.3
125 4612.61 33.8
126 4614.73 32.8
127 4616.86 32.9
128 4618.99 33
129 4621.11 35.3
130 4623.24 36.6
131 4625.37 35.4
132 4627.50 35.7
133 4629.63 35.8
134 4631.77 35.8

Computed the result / 1.37 angstroms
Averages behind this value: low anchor 22.7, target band 27.4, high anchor 32.2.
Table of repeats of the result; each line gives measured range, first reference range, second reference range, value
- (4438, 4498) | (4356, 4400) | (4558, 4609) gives -1.8 angstroms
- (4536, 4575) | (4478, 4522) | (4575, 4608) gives 0.2 angstroms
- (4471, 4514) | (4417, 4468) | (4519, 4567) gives -4.0 angstroms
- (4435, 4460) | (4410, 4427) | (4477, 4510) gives 1.1 angstroms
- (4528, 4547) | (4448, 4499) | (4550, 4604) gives 1.2 angstroms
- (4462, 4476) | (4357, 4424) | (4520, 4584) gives -0.8 angstroms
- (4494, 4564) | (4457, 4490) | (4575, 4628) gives -1.0 angstroms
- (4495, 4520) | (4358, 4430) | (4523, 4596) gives -2.8 angstroms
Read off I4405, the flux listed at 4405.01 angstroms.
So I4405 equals 19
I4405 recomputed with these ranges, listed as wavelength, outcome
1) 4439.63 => 30.6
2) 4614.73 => 32.8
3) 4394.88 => 25.9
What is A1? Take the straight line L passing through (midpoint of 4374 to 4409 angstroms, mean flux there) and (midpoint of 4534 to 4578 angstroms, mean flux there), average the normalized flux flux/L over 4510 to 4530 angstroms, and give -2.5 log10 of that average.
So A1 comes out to -0.062 mag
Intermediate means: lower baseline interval 22.7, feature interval 32.3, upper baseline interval 32.8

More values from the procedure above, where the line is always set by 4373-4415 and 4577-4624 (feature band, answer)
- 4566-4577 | -0.06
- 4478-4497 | -0.12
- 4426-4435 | -0.10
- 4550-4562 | -0.07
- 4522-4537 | 0.05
